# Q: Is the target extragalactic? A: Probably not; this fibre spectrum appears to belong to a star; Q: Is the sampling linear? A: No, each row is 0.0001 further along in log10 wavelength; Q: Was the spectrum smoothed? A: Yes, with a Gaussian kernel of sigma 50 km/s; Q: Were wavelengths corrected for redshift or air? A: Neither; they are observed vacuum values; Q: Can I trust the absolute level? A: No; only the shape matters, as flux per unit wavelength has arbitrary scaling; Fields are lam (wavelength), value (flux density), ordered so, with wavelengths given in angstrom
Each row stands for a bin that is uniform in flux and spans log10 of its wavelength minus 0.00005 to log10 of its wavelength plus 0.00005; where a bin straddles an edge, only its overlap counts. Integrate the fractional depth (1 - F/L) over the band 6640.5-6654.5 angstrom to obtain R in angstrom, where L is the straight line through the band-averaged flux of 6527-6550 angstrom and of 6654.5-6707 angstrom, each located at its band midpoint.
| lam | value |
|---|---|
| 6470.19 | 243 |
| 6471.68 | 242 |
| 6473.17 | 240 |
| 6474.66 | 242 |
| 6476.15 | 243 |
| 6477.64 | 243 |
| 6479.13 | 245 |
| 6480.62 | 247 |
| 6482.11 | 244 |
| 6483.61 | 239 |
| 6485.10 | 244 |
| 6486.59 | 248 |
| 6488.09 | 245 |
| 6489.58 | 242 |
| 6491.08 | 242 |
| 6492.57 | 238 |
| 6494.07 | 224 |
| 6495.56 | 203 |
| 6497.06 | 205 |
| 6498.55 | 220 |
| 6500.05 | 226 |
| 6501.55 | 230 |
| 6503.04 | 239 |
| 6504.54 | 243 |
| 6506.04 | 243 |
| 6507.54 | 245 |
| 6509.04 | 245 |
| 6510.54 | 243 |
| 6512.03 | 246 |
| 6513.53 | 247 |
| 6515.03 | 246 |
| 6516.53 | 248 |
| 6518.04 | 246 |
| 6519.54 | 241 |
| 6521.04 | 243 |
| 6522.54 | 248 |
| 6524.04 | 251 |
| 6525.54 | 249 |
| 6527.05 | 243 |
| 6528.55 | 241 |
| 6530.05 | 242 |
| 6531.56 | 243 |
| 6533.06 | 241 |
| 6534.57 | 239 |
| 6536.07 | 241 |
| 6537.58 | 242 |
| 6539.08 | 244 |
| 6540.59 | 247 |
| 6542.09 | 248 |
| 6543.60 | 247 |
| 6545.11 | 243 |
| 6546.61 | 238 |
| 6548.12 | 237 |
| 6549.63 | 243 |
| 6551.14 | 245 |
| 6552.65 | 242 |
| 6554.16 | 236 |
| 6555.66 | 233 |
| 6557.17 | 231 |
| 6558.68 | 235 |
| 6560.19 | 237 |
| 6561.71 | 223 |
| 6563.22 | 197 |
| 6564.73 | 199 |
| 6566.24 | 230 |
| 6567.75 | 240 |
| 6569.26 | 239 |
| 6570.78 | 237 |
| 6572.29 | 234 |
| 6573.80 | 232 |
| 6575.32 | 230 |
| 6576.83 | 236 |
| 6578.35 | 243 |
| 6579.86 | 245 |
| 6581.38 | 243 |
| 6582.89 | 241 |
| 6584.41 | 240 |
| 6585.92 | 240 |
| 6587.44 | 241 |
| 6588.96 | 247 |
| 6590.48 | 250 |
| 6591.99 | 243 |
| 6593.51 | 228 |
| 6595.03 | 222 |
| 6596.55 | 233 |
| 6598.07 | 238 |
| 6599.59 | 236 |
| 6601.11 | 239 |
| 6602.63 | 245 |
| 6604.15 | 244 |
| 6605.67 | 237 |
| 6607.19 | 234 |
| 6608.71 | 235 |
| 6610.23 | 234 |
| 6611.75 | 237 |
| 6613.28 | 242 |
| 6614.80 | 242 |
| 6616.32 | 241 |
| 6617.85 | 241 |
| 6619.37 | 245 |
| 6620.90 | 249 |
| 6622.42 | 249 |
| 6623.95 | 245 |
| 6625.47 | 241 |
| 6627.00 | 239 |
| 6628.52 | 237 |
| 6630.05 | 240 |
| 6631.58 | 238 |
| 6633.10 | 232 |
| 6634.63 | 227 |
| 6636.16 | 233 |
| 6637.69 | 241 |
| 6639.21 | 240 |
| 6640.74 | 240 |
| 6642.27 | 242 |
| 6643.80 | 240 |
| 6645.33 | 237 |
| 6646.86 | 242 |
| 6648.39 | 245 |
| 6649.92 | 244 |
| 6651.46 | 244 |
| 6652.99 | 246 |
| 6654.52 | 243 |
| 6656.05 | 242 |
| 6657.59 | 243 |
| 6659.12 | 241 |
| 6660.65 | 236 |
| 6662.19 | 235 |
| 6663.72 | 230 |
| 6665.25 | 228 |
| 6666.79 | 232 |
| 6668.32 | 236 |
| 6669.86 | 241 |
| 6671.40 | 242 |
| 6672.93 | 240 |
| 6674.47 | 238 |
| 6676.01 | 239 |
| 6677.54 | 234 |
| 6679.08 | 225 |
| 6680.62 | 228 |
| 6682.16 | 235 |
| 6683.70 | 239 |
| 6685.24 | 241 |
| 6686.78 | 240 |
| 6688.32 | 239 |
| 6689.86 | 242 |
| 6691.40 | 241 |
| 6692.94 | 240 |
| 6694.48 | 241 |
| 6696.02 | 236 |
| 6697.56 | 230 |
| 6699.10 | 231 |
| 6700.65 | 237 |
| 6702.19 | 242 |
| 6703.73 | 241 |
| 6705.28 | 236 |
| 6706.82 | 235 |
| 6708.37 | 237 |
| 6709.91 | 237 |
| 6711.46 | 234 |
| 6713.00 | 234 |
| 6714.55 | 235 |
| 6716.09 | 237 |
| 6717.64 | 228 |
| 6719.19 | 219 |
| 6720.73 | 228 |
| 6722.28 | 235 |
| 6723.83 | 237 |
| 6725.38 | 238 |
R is -0.24 angstrom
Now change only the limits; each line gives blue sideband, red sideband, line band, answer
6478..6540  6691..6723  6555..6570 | 0.8 angstrom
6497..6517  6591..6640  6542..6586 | 0.6 angstrom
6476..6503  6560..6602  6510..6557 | -1.7 angstrom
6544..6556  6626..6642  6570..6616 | 0.0 angstrom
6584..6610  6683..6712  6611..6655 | -0.5 angstrom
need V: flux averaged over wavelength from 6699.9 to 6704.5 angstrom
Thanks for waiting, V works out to 240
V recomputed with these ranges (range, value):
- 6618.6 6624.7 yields 247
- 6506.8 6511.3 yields 245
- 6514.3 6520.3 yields 245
